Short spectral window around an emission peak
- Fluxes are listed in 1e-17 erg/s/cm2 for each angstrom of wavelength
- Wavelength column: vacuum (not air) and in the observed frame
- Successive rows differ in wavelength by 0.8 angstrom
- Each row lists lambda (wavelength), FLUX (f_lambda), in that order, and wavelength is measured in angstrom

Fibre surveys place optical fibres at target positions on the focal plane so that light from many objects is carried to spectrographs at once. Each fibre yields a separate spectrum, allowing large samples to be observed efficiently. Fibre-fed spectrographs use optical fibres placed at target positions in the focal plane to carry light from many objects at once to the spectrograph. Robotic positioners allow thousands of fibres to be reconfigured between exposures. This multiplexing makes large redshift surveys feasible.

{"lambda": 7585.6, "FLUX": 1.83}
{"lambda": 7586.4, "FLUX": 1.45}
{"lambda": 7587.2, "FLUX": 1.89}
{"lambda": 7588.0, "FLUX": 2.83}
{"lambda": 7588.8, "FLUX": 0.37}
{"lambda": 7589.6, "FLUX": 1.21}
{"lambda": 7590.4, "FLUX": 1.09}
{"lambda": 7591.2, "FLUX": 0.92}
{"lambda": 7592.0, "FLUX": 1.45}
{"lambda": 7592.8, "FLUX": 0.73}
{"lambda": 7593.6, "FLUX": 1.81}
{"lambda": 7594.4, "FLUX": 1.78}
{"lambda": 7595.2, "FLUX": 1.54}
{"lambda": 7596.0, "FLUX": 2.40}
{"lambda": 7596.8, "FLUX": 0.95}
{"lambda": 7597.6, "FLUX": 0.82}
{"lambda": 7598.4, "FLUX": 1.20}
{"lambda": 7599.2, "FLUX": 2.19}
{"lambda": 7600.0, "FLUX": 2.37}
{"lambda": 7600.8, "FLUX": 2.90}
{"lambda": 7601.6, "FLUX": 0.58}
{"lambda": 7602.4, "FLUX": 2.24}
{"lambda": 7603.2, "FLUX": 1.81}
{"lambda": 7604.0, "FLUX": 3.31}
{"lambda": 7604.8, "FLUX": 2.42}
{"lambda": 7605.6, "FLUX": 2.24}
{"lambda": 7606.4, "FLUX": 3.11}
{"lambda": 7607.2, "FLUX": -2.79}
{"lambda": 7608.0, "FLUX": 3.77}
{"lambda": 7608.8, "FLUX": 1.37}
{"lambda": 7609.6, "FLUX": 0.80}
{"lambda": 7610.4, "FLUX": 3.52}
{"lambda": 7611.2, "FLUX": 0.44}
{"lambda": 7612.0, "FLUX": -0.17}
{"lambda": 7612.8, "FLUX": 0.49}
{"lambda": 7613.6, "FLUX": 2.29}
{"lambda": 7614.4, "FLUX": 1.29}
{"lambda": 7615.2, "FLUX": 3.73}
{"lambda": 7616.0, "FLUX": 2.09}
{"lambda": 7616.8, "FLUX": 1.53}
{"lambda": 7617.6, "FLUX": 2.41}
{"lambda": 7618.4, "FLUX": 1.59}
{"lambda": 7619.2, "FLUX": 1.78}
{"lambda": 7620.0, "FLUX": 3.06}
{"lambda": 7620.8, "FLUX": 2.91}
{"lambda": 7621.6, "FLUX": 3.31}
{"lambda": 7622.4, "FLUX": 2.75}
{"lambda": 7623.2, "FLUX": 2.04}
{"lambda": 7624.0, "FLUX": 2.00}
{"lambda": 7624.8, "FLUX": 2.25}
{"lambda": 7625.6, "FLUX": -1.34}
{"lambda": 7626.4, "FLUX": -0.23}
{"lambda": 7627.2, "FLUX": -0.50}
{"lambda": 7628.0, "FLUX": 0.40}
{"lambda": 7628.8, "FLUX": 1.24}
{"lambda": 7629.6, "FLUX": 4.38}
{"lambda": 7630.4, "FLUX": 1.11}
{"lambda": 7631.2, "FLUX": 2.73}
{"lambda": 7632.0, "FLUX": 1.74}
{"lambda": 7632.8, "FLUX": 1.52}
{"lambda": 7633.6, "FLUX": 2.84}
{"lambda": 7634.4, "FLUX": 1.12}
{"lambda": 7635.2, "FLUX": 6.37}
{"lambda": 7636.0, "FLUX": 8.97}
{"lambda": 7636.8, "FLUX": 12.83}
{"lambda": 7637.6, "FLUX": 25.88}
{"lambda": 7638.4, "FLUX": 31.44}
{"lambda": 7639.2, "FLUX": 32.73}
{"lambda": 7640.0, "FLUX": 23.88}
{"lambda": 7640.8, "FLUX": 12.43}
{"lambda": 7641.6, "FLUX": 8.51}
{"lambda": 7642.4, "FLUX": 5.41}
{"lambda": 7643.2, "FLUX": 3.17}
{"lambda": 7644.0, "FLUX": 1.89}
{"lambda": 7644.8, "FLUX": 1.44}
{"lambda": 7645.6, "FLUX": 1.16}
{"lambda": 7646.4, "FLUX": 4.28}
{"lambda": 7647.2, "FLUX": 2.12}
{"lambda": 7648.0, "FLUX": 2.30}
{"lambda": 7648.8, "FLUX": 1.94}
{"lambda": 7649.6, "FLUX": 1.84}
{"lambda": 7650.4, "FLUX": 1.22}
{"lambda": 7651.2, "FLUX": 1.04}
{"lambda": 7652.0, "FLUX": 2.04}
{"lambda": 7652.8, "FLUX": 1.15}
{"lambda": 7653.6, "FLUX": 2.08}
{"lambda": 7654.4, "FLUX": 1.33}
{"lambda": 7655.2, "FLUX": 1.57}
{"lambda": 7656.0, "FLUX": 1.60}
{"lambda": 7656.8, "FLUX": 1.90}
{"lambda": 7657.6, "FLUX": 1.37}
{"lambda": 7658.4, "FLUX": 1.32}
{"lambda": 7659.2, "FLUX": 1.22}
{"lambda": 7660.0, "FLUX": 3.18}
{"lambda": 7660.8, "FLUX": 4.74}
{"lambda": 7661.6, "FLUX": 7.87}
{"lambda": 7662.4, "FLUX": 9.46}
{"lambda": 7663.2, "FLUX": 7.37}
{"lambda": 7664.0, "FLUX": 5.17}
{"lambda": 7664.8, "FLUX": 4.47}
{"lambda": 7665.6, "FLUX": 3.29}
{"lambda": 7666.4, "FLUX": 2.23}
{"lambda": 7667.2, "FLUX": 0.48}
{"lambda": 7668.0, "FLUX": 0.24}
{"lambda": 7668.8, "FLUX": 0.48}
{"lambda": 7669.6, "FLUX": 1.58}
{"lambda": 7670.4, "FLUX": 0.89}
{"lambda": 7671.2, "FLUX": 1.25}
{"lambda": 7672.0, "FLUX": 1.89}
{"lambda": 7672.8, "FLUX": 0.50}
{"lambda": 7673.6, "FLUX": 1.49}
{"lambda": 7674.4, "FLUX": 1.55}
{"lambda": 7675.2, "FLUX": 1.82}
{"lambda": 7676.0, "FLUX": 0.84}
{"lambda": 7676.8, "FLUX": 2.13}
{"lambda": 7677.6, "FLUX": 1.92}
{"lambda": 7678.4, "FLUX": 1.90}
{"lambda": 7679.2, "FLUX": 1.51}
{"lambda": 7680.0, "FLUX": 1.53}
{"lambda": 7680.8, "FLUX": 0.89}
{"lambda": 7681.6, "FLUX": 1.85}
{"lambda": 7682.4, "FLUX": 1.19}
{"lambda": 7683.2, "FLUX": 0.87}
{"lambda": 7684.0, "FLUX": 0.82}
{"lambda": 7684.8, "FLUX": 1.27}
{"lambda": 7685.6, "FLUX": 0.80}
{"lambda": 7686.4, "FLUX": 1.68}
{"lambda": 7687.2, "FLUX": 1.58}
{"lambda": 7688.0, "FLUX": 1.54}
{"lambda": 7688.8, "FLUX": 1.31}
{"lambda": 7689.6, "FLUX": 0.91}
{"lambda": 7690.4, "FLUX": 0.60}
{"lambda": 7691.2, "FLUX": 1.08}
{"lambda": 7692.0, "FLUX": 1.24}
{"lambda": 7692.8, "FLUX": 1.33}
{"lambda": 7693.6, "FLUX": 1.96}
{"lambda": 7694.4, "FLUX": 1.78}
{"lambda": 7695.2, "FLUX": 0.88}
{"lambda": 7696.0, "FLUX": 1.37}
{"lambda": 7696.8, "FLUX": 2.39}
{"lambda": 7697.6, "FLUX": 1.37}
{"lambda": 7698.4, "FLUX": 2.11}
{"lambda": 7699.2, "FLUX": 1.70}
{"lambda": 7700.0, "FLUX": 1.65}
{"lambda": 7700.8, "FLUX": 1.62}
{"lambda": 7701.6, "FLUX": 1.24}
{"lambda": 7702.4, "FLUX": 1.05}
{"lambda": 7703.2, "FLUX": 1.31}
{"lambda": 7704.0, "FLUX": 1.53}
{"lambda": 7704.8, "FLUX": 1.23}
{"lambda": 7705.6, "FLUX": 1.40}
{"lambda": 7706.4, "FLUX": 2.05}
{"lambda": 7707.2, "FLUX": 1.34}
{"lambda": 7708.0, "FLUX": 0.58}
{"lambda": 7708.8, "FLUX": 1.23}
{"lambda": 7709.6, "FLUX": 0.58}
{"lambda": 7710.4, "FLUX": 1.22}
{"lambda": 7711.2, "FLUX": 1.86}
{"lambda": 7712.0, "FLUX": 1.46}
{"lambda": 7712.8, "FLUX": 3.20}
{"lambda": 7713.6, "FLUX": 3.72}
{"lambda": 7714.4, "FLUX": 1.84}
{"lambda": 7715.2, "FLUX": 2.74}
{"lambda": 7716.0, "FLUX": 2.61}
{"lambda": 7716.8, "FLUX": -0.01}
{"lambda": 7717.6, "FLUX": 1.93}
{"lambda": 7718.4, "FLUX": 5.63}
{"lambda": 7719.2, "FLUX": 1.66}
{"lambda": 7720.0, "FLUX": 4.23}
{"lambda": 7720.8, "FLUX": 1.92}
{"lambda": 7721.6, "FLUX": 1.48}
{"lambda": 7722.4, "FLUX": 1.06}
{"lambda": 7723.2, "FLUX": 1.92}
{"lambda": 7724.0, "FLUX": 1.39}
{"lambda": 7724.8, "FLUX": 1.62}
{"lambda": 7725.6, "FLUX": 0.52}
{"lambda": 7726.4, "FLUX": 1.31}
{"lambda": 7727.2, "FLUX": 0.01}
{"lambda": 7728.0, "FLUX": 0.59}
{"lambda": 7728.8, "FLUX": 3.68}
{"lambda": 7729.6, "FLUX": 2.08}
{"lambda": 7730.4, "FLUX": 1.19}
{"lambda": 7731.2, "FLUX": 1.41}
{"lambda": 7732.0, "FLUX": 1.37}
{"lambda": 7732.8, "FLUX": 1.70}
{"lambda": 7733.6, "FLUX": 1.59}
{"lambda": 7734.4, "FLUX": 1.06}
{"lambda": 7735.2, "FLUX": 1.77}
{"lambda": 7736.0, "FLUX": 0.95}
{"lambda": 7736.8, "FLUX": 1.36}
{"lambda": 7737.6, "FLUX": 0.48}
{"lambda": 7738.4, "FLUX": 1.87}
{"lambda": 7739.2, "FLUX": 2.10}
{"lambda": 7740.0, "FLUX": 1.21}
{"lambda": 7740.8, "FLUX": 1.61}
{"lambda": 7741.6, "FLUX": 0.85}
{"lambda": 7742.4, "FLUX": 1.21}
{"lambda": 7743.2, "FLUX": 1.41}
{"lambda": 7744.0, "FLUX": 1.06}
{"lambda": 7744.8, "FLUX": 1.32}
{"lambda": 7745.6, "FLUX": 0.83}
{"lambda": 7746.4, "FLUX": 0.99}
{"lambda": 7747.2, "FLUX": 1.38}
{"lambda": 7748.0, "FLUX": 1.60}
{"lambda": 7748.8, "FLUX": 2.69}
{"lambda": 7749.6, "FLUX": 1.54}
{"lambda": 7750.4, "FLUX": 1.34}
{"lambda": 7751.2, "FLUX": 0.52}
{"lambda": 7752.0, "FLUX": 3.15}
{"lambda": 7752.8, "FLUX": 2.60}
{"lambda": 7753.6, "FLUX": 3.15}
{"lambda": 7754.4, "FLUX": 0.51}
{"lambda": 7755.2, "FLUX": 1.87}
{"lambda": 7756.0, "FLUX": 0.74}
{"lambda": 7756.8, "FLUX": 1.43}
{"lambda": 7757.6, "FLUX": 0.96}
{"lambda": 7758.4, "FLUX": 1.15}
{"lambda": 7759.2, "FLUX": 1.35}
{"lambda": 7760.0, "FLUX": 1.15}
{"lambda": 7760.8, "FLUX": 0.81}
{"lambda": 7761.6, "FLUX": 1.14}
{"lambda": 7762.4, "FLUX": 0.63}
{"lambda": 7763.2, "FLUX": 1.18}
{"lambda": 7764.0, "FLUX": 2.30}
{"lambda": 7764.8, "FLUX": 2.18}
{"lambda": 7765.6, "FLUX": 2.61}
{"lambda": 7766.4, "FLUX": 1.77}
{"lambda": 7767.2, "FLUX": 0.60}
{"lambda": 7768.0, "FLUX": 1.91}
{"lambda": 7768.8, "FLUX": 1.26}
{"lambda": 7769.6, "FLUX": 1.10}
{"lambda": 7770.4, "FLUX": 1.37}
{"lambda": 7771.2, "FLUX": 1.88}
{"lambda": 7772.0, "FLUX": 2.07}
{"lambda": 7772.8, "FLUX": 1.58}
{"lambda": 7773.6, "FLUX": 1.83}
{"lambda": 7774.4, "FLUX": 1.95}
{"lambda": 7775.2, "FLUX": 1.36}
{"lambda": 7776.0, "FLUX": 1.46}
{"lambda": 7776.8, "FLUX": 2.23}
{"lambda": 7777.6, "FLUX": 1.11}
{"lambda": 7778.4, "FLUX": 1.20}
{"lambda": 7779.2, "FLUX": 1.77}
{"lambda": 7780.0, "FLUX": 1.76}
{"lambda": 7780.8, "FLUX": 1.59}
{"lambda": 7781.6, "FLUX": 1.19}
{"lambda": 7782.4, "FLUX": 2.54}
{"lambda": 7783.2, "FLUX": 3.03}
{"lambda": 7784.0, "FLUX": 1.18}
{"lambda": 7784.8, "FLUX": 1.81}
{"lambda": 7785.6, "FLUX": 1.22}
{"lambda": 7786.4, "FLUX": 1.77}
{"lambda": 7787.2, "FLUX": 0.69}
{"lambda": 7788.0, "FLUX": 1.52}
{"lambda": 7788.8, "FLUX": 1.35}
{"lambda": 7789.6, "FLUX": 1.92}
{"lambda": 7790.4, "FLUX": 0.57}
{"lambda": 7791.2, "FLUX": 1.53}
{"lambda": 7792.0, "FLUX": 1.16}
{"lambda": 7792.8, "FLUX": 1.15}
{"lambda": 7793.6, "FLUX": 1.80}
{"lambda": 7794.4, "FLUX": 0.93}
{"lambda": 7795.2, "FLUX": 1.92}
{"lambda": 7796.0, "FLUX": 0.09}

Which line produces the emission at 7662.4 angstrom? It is [N II] 6583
